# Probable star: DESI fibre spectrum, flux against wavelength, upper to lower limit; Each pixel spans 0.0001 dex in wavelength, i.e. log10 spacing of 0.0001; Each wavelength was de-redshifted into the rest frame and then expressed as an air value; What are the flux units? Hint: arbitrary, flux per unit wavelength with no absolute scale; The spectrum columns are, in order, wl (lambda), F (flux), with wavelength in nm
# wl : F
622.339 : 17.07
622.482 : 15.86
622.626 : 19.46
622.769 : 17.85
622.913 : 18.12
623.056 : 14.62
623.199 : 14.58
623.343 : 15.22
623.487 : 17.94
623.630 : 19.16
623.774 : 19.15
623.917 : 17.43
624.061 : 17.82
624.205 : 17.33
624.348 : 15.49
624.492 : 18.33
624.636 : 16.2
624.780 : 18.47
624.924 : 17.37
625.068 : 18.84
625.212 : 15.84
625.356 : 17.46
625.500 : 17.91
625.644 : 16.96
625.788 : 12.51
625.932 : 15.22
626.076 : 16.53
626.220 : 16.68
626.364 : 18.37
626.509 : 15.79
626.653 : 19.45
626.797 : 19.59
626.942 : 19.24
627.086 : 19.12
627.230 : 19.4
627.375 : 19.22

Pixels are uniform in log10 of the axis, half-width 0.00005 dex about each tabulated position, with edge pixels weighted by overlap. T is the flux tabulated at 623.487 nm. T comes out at 17.94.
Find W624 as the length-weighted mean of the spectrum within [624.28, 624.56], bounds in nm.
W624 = 16.9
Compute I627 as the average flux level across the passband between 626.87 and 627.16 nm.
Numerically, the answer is 19.2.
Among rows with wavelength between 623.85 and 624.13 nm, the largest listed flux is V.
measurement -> 17.82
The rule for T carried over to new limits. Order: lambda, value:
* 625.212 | 15.84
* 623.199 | 14.58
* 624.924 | 17.37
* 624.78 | 18.47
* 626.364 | 18.37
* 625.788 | 12.51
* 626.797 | 19.59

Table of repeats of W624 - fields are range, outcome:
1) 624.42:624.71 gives 17.2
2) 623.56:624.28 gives 18.2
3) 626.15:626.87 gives 18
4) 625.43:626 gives 15.7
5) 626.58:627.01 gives 19.4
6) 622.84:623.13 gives 16.4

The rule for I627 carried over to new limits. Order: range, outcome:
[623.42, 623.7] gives 18.6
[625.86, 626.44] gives 16.7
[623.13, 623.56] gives 15.9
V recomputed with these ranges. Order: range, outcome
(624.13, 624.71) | 18.33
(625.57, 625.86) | 16.96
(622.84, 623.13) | 18.12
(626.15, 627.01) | 19.59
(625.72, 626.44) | 18.37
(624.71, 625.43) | 18.84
